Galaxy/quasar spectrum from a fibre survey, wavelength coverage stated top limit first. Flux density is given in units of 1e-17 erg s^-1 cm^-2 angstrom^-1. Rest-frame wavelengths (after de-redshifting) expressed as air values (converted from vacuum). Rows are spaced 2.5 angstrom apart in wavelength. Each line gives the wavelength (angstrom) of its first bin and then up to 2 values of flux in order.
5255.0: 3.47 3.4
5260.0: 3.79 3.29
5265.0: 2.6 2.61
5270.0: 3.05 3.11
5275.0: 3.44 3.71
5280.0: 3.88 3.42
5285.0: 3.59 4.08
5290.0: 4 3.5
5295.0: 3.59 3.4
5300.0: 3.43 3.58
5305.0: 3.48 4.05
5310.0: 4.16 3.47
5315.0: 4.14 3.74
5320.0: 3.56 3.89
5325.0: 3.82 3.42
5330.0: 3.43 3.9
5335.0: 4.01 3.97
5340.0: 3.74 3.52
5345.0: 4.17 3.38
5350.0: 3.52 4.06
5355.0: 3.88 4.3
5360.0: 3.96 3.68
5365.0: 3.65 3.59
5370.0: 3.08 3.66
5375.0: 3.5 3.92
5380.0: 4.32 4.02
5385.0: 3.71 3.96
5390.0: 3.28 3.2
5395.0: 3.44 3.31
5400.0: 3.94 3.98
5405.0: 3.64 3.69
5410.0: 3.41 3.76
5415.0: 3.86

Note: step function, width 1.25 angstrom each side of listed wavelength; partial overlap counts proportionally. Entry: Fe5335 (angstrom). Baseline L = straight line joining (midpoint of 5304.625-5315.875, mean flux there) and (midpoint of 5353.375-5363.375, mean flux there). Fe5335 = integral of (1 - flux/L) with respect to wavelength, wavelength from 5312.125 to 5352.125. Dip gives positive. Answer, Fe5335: 1.8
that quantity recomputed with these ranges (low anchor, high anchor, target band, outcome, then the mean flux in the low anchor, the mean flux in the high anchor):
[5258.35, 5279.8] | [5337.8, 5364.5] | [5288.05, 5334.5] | -2.3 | 3.24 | 3.82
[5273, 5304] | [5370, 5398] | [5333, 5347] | -0.8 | 3.62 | 3.65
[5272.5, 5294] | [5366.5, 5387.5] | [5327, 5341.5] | -0.2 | 3.67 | 3.74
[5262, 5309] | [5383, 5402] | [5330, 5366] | -2.9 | 3.47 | 3.58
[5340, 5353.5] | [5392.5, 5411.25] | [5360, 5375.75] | 0.5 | 3.72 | 3.6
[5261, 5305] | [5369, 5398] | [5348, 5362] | -1.3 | 3.43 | 3.63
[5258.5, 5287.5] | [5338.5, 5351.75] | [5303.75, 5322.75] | -1.4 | 3.35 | 3.69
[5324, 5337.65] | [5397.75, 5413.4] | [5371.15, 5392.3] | -0.3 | 3.74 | 3.71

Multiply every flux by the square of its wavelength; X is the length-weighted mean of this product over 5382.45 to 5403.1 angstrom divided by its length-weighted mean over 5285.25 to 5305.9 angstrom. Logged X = 1.03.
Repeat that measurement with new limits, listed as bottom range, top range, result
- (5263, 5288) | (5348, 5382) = 1.17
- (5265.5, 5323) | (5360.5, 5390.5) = 1.07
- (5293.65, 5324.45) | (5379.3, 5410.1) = 1.03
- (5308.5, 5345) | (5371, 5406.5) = 1.00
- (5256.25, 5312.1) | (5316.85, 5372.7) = 1.09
